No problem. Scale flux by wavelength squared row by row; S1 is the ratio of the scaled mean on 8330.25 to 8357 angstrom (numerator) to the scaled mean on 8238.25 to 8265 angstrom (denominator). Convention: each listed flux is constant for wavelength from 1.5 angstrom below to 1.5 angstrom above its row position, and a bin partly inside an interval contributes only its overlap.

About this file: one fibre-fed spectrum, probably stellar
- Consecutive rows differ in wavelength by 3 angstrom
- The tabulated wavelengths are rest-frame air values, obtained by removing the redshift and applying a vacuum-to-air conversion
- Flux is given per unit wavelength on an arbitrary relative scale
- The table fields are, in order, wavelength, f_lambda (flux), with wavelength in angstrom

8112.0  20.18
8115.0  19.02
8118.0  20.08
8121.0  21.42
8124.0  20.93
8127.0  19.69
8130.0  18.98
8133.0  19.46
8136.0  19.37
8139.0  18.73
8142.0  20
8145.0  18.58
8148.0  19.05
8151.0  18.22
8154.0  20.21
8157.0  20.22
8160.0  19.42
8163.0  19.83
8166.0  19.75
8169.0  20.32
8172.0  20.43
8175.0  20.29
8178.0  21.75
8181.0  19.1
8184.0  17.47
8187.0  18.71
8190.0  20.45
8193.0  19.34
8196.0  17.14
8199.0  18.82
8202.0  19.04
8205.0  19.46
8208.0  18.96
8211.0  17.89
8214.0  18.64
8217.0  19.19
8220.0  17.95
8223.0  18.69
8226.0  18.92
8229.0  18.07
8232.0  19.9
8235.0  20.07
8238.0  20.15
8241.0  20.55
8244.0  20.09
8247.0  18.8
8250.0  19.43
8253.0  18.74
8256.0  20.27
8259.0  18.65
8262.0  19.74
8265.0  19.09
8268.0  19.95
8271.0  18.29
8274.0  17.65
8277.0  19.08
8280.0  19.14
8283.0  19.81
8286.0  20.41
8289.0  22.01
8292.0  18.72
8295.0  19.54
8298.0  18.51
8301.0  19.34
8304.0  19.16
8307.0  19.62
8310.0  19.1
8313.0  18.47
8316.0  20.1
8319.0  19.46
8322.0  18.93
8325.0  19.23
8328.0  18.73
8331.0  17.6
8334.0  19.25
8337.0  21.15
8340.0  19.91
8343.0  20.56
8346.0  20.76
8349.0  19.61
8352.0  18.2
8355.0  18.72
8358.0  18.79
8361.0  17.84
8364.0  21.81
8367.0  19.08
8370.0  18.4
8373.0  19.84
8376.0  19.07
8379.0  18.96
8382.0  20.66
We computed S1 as 1.02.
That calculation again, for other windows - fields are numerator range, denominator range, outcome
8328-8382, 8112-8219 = 1.05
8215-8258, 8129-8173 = 1.01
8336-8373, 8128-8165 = 1.06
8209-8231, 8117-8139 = 0.95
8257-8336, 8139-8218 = 1.03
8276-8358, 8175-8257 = 1.04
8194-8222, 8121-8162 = 0.97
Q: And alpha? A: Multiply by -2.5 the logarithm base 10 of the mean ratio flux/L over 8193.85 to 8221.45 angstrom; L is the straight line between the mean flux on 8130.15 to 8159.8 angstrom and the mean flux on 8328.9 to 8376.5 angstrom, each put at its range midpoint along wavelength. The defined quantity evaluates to 0.043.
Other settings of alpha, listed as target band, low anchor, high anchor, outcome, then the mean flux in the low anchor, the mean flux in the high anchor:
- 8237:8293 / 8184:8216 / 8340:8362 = -0.03 mag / 18.8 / 19.3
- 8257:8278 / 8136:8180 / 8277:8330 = 0.03 mag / 19.8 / 19.4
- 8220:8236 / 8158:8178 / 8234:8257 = 0.05 mag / 20.1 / 19.7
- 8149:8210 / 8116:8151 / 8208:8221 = -0.03 mag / 19.6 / 18.5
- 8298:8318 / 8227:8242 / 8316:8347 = 0.02 mag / 19.7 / 19.6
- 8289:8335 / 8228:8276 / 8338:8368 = 0.02 mag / 19.4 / 19.6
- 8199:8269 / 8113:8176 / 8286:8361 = 0.02 mag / 19.7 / 19.4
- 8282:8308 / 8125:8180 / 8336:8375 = 0.00 mag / 19.7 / 19.6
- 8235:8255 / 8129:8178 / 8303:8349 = -0.01 mag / 19.6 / 19.5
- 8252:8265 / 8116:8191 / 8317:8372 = 0.01 mag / 19.7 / 19.3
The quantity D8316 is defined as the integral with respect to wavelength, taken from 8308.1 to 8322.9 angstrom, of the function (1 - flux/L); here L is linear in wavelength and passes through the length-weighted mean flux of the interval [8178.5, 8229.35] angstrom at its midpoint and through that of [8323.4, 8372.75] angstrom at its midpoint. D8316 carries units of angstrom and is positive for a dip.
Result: 0.0 angstrom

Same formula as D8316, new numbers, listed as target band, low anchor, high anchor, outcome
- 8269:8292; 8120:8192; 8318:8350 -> 0.2 angstrom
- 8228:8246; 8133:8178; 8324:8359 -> -0.3 angstrom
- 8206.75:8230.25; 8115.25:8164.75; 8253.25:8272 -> 1.1 angstrom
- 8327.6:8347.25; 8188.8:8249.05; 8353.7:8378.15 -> -0.6 angstrom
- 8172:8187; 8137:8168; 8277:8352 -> -0.2 angstrom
